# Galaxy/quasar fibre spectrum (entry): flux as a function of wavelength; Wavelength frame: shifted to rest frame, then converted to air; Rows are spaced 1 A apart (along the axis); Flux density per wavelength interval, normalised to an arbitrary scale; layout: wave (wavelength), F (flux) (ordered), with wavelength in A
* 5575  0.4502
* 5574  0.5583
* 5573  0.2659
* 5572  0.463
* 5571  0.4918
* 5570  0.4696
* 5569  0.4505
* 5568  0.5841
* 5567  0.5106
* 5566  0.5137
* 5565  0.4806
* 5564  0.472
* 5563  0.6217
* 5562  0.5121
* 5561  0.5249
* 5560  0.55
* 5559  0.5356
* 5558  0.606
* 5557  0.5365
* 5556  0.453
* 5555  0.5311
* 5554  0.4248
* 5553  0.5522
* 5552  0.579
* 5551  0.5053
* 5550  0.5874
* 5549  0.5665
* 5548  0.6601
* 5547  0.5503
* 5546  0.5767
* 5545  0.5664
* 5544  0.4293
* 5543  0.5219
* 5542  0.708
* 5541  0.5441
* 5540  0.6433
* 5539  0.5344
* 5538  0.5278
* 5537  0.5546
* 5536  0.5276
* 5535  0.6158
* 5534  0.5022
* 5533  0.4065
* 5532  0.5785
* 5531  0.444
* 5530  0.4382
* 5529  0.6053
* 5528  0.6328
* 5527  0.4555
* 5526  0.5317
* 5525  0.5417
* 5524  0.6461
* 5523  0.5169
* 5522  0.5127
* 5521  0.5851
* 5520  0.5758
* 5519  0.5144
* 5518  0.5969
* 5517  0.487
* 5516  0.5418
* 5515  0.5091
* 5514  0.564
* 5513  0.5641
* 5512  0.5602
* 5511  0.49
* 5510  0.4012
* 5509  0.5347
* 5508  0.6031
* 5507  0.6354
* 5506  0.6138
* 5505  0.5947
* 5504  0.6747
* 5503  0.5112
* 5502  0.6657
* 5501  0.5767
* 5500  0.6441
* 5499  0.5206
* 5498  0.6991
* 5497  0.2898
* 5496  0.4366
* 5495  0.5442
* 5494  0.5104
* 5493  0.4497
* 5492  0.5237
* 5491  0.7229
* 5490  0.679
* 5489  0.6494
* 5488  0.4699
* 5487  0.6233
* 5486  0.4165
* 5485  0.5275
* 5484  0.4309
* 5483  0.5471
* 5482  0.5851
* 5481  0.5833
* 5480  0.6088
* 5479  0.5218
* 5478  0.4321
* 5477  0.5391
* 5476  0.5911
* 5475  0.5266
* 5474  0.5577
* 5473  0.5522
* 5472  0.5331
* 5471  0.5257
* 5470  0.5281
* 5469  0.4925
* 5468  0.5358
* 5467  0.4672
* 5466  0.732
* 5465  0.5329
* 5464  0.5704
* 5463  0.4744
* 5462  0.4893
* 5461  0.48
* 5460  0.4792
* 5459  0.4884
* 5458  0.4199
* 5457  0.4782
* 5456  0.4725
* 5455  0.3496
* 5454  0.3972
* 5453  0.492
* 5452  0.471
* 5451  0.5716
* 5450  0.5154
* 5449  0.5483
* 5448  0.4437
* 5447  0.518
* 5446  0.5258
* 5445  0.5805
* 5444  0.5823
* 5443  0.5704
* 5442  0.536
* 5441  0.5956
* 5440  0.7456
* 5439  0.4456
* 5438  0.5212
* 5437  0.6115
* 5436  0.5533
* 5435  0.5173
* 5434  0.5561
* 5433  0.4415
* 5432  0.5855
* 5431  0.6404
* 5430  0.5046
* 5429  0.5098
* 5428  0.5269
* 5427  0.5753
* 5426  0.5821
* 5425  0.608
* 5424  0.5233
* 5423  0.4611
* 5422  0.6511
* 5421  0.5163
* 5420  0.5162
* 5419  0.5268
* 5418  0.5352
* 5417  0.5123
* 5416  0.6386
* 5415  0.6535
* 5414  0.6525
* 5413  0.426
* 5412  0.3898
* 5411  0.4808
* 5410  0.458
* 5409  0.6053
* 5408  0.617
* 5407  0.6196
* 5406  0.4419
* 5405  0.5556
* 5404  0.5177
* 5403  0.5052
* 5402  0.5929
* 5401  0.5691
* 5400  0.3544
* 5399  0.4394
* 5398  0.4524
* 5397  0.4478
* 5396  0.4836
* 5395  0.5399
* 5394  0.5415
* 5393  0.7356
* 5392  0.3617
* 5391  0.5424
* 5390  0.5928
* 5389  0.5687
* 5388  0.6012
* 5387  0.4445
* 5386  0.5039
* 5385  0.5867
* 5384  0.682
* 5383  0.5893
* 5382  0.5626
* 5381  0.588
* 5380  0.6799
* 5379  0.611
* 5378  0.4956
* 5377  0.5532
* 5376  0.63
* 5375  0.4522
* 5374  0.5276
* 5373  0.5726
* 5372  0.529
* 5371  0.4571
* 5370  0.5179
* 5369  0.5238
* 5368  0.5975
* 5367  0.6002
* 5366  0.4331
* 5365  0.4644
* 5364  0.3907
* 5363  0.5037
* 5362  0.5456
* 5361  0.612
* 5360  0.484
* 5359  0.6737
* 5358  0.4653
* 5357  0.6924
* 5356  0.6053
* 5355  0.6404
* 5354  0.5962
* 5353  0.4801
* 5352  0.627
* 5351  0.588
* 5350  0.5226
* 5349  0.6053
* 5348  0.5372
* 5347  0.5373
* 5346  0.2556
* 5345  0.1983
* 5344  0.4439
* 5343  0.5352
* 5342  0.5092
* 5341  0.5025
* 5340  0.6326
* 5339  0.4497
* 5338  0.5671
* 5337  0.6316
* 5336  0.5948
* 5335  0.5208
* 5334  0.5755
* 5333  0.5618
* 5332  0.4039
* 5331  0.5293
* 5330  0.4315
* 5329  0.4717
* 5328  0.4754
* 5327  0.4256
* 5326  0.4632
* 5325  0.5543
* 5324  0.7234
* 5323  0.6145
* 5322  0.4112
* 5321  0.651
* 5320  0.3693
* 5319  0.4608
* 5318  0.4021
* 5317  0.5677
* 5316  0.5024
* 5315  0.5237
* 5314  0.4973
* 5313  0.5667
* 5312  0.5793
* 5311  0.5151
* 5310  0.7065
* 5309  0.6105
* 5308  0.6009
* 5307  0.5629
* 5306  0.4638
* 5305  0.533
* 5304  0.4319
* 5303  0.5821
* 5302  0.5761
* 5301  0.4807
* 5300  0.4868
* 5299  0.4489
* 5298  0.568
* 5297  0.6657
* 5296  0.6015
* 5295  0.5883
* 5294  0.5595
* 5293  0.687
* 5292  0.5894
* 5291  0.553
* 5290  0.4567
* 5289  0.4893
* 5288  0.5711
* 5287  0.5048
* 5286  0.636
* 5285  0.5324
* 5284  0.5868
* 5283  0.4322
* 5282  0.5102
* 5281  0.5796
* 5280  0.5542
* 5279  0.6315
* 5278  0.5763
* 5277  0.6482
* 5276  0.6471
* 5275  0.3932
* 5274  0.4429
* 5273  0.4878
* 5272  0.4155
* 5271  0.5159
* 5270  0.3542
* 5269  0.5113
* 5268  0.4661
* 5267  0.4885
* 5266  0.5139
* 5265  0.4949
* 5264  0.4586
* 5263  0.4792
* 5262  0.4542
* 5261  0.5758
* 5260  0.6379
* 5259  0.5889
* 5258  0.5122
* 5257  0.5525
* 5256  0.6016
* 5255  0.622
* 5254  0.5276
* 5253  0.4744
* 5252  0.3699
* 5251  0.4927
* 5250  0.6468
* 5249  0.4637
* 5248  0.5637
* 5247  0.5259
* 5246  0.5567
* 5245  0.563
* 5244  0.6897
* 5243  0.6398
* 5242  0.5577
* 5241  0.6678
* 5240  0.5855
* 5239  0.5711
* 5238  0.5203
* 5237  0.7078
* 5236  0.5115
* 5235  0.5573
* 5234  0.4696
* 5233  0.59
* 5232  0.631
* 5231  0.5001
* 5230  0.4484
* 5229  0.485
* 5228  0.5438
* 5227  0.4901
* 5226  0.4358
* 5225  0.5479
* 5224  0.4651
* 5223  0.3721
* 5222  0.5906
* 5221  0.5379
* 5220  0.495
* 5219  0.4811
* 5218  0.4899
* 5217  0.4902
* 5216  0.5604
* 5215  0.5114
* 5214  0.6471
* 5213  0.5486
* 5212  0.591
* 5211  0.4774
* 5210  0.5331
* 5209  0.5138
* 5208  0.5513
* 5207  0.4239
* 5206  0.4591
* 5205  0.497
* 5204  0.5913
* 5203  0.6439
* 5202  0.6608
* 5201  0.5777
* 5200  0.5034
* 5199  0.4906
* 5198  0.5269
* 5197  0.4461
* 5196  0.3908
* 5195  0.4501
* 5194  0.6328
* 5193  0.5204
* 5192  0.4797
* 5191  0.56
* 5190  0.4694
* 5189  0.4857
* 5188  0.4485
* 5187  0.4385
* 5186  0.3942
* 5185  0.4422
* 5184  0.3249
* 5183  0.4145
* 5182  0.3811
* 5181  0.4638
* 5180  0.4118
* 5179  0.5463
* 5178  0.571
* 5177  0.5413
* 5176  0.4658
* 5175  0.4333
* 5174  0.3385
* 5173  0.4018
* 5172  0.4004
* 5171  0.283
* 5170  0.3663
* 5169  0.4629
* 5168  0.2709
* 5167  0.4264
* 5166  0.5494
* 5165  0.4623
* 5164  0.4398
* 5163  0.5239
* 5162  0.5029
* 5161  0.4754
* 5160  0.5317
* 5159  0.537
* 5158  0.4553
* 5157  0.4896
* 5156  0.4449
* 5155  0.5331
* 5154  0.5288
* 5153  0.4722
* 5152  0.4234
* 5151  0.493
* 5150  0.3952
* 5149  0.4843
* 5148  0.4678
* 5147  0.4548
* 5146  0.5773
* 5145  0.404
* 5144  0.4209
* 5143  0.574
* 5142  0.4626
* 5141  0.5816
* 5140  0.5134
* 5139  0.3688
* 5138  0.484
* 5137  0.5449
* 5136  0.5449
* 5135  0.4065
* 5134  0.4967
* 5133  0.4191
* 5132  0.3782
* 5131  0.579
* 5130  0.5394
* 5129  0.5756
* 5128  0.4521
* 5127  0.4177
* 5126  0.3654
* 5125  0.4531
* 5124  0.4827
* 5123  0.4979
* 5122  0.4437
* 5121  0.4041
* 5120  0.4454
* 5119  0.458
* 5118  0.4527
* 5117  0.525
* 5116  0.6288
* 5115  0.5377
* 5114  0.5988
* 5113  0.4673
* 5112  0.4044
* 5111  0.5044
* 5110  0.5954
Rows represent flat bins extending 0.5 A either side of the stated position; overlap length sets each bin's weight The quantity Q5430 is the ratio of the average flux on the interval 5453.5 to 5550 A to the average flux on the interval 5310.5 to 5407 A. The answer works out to 1.02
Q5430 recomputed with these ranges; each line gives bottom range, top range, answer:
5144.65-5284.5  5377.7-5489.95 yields 1.06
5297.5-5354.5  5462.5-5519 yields 1.05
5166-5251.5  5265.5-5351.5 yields 1.04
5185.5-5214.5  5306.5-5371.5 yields 1.02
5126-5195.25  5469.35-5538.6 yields 1.17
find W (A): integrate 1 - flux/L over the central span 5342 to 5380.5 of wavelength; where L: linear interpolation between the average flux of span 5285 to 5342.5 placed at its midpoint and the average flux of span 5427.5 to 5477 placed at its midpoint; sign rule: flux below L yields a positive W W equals 0.20 A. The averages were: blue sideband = 0.537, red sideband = 0.526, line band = 0.531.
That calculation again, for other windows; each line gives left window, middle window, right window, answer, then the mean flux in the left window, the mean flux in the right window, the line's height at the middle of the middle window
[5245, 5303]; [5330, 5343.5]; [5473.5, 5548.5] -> 0.0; 0.533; 0.549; 0.537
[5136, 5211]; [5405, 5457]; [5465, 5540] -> -0.4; 0.477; 0.546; 0.531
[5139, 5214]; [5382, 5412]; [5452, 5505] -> -0.8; 0.479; 0.53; 0.516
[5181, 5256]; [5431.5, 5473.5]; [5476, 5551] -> 1.7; 0.52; 0.55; 0.544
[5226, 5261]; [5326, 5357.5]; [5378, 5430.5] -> 1.5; 0.553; 0.542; 0.546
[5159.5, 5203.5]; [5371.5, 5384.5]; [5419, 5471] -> -1.6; 0.467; 0.528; 0.513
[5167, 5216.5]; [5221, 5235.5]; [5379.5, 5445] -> -0.6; 0.48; 0.546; 0.491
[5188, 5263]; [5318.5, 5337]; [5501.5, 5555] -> 0.8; 0.533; 0.551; 0.539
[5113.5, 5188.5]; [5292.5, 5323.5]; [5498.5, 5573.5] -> -2.9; 0.466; 0.54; 0.496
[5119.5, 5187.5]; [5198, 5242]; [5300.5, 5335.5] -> -4.4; 0.46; 0.524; 0.486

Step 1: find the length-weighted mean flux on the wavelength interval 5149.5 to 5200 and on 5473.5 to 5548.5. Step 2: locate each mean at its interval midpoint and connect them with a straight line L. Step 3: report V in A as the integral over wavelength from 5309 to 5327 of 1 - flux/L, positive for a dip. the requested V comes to -1.3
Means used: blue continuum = 0.459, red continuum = 0.549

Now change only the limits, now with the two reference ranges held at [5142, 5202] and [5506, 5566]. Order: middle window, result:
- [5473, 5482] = -0.3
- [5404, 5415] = -0.3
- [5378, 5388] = -1.4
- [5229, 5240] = -1.6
